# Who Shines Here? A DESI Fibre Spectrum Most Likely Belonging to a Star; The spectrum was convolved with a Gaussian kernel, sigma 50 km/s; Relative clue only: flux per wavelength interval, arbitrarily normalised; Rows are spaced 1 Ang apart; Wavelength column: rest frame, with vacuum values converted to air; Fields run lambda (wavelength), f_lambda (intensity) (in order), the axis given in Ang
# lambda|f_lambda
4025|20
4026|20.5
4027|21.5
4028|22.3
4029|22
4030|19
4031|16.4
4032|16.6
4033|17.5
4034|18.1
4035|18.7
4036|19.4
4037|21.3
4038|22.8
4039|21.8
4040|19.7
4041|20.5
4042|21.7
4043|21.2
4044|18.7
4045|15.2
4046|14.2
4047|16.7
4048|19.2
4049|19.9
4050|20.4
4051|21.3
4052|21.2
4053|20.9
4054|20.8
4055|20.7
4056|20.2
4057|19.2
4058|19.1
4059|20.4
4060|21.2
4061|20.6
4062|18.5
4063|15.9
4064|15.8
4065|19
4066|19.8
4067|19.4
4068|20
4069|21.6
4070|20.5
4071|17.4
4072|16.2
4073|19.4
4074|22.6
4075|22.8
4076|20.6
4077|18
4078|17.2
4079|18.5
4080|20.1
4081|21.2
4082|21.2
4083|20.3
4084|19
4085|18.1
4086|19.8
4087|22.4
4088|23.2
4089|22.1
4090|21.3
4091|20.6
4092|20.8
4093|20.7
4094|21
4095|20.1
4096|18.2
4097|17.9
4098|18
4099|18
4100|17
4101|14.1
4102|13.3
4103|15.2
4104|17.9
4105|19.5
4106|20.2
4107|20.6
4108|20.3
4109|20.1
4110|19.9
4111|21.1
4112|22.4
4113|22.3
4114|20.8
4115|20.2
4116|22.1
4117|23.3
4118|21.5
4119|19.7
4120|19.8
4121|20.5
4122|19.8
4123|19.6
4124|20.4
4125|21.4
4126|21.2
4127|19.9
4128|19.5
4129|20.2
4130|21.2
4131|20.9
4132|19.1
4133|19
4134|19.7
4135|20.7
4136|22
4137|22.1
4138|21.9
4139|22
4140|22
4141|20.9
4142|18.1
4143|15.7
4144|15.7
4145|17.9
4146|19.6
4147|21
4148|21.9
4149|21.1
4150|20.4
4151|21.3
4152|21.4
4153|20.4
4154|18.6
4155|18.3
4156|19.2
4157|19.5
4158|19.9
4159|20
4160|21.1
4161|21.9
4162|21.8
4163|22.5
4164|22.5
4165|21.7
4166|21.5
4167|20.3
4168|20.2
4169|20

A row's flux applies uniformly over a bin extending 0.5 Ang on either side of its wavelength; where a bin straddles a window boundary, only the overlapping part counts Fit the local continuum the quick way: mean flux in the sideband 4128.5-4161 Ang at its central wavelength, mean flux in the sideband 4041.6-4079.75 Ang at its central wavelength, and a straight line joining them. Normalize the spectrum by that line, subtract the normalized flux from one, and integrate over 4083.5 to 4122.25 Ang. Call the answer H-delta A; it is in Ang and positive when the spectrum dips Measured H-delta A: -0.14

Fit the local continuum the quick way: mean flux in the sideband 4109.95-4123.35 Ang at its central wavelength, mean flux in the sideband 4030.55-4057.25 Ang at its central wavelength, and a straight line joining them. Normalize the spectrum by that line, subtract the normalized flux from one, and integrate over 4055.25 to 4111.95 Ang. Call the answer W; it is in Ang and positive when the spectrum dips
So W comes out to 2.30 Ang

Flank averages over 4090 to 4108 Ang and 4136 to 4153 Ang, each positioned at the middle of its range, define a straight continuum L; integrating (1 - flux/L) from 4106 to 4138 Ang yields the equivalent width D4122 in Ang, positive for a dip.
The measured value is -2.1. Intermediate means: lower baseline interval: 18.5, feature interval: 20.7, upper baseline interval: 20.2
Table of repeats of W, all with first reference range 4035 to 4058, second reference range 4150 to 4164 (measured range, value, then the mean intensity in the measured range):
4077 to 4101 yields 0.47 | 19.7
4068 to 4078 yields 0.11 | 19.8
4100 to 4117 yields 0.67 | 19.4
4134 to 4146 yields 0.31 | 19.9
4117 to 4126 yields -0.11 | 20.5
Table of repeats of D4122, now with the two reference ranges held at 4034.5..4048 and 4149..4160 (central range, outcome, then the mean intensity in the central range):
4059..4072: 0.3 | 19.1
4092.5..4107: 1.2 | 18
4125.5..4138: -0.4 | 20.5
